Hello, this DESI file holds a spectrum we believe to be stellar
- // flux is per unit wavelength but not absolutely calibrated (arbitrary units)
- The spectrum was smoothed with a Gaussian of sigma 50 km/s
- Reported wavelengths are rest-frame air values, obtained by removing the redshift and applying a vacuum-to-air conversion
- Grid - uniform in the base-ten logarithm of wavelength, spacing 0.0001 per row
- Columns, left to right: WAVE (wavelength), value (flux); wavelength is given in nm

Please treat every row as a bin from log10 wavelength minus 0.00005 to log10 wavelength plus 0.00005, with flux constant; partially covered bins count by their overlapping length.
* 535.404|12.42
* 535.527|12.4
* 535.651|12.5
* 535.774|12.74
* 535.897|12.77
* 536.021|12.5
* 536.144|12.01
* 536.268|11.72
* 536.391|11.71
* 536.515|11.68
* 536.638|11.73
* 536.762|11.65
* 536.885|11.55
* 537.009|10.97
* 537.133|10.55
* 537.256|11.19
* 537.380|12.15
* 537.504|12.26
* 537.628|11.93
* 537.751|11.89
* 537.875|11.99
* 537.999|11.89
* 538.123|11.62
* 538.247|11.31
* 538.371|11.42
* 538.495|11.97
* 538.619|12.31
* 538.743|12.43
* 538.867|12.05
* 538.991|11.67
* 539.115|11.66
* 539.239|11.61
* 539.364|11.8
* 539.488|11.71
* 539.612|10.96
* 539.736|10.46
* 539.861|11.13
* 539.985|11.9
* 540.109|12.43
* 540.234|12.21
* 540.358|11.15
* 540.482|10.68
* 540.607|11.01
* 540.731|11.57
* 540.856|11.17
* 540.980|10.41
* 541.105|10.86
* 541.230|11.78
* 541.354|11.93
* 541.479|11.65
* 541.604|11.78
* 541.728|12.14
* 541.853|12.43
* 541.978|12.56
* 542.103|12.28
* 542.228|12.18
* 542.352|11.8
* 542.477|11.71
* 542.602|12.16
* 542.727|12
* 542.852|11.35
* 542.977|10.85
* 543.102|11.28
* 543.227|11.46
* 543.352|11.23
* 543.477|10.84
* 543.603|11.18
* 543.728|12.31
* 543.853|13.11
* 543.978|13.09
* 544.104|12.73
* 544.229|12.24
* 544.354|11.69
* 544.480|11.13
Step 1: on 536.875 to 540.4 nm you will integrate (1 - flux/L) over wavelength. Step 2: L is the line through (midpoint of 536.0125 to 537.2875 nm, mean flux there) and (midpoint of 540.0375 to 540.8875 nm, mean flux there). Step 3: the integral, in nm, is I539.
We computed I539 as -0.048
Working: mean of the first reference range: 11.5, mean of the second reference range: 11.5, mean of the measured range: 11.7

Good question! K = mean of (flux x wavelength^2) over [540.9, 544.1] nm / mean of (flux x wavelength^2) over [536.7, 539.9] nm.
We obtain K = 1.03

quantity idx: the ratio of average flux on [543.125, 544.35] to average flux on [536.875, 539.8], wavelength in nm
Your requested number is 1.0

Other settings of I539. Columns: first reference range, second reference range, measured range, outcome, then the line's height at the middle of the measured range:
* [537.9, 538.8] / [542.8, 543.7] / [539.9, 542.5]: -0.05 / 11.5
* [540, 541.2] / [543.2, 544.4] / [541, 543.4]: -0.02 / 11.7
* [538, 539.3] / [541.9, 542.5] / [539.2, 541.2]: 0.11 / 12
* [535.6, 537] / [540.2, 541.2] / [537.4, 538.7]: -0.02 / 11.7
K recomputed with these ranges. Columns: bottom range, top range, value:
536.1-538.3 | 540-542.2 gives 1.02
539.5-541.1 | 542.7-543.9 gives 1.04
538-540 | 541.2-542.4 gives 1.05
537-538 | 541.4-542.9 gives 1.05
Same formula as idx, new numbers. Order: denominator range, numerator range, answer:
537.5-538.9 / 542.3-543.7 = 0.96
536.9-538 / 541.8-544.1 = 1.02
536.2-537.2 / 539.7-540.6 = 1.00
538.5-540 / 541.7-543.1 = 1.02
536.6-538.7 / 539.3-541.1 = 0.97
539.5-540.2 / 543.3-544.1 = 1.05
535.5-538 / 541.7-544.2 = 1.00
